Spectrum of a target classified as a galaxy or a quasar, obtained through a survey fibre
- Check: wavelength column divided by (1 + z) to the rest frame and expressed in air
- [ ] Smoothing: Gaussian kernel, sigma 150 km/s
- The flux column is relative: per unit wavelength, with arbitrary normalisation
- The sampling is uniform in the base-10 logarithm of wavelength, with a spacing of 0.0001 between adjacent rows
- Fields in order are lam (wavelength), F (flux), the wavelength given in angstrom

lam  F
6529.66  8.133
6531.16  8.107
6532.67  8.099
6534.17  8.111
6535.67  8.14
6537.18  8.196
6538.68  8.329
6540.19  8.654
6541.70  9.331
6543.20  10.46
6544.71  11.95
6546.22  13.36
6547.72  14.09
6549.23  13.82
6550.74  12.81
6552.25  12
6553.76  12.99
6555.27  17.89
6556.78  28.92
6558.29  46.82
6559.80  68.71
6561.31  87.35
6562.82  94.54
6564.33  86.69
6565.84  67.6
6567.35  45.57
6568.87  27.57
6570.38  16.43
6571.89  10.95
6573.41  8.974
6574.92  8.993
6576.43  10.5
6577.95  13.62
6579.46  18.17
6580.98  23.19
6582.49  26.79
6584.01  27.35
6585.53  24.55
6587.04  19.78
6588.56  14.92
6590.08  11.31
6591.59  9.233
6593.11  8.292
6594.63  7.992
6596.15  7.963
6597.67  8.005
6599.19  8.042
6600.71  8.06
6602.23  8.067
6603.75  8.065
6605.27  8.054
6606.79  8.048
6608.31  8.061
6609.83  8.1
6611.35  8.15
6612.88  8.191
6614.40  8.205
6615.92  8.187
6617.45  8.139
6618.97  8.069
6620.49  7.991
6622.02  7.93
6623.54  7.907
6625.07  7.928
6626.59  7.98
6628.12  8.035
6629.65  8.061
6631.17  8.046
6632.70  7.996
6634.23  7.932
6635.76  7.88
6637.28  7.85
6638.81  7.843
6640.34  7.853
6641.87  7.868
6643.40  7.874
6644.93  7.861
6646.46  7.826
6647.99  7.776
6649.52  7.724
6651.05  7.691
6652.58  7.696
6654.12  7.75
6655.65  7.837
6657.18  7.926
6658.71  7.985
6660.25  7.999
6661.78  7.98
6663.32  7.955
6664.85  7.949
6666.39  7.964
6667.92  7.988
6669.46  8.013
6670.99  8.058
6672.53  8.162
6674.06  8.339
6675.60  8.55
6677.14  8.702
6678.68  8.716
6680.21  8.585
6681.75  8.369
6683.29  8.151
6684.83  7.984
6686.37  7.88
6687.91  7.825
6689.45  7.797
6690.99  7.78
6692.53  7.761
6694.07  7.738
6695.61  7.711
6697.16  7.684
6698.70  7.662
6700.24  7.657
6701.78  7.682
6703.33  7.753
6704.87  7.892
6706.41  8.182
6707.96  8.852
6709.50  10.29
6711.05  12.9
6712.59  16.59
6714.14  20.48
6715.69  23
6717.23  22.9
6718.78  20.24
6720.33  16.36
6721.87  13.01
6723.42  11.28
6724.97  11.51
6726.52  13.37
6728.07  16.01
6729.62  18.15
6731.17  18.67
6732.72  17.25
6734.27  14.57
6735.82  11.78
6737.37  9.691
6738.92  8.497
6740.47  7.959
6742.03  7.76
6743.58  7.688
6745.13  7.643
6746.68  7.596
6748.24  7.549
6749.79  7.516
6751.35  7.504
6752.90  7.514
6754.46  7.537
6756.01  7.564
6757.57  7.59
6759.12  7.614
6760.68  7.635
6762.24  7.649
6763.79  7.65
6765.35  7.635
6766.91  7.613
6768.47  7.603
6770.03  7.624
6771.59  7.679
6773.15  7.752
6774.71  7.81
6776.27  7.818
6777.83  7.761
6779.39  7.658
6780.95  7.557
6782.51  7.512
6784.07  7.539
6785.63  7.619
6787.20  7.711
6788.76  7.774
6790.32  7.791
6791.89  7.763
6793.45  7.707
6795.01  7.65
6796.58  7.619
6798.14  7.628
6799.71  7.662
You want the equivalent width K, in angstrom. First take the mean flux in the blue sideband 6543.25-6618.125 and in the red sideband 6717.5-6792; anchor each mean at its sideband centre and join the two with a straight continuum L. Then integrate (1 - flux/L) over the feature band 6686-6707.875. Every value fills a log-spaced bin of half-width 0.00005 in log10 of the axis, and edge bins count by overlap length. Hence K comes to 9.2 angstrom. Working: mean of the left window 21.2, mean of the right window 9.69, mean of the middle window 7.82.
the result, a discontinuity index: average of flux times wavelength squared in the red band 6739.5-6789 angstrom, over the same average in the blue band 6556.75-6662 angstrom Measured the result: 0.5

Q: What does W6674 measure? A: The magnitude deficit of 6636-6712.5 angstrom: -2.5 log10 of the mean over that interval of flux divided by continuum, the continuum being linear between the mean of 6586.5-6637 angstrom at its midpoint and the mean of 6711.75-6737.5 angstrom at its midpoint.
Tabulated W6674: 0.48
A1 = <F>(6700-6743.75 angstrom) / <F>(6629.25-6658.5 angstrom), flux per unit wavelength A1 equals 1.7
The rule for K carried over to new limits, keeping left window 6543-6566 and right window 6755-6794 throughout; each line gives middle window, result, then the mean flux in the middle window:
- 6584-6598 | 8.3 angstrom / 13.4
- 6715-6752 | 2.0 angstrom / 12.8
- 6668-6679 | 6.7 angstrom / 8.32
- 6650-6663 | 8.7 angstrom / 7.85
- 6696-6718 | 5.8 angstrom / 12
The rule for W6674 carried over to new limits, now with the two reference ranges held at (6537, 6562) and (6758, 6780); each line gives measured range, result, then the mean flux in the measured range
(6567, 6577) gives 0.222 mag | 17.5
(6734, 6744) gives 0.029 mag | 9.53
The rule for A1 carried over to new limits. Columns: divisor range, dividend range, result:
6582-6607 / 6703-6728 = 1.13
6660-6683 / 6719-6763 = 1.29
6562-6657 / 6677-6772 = 0.71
